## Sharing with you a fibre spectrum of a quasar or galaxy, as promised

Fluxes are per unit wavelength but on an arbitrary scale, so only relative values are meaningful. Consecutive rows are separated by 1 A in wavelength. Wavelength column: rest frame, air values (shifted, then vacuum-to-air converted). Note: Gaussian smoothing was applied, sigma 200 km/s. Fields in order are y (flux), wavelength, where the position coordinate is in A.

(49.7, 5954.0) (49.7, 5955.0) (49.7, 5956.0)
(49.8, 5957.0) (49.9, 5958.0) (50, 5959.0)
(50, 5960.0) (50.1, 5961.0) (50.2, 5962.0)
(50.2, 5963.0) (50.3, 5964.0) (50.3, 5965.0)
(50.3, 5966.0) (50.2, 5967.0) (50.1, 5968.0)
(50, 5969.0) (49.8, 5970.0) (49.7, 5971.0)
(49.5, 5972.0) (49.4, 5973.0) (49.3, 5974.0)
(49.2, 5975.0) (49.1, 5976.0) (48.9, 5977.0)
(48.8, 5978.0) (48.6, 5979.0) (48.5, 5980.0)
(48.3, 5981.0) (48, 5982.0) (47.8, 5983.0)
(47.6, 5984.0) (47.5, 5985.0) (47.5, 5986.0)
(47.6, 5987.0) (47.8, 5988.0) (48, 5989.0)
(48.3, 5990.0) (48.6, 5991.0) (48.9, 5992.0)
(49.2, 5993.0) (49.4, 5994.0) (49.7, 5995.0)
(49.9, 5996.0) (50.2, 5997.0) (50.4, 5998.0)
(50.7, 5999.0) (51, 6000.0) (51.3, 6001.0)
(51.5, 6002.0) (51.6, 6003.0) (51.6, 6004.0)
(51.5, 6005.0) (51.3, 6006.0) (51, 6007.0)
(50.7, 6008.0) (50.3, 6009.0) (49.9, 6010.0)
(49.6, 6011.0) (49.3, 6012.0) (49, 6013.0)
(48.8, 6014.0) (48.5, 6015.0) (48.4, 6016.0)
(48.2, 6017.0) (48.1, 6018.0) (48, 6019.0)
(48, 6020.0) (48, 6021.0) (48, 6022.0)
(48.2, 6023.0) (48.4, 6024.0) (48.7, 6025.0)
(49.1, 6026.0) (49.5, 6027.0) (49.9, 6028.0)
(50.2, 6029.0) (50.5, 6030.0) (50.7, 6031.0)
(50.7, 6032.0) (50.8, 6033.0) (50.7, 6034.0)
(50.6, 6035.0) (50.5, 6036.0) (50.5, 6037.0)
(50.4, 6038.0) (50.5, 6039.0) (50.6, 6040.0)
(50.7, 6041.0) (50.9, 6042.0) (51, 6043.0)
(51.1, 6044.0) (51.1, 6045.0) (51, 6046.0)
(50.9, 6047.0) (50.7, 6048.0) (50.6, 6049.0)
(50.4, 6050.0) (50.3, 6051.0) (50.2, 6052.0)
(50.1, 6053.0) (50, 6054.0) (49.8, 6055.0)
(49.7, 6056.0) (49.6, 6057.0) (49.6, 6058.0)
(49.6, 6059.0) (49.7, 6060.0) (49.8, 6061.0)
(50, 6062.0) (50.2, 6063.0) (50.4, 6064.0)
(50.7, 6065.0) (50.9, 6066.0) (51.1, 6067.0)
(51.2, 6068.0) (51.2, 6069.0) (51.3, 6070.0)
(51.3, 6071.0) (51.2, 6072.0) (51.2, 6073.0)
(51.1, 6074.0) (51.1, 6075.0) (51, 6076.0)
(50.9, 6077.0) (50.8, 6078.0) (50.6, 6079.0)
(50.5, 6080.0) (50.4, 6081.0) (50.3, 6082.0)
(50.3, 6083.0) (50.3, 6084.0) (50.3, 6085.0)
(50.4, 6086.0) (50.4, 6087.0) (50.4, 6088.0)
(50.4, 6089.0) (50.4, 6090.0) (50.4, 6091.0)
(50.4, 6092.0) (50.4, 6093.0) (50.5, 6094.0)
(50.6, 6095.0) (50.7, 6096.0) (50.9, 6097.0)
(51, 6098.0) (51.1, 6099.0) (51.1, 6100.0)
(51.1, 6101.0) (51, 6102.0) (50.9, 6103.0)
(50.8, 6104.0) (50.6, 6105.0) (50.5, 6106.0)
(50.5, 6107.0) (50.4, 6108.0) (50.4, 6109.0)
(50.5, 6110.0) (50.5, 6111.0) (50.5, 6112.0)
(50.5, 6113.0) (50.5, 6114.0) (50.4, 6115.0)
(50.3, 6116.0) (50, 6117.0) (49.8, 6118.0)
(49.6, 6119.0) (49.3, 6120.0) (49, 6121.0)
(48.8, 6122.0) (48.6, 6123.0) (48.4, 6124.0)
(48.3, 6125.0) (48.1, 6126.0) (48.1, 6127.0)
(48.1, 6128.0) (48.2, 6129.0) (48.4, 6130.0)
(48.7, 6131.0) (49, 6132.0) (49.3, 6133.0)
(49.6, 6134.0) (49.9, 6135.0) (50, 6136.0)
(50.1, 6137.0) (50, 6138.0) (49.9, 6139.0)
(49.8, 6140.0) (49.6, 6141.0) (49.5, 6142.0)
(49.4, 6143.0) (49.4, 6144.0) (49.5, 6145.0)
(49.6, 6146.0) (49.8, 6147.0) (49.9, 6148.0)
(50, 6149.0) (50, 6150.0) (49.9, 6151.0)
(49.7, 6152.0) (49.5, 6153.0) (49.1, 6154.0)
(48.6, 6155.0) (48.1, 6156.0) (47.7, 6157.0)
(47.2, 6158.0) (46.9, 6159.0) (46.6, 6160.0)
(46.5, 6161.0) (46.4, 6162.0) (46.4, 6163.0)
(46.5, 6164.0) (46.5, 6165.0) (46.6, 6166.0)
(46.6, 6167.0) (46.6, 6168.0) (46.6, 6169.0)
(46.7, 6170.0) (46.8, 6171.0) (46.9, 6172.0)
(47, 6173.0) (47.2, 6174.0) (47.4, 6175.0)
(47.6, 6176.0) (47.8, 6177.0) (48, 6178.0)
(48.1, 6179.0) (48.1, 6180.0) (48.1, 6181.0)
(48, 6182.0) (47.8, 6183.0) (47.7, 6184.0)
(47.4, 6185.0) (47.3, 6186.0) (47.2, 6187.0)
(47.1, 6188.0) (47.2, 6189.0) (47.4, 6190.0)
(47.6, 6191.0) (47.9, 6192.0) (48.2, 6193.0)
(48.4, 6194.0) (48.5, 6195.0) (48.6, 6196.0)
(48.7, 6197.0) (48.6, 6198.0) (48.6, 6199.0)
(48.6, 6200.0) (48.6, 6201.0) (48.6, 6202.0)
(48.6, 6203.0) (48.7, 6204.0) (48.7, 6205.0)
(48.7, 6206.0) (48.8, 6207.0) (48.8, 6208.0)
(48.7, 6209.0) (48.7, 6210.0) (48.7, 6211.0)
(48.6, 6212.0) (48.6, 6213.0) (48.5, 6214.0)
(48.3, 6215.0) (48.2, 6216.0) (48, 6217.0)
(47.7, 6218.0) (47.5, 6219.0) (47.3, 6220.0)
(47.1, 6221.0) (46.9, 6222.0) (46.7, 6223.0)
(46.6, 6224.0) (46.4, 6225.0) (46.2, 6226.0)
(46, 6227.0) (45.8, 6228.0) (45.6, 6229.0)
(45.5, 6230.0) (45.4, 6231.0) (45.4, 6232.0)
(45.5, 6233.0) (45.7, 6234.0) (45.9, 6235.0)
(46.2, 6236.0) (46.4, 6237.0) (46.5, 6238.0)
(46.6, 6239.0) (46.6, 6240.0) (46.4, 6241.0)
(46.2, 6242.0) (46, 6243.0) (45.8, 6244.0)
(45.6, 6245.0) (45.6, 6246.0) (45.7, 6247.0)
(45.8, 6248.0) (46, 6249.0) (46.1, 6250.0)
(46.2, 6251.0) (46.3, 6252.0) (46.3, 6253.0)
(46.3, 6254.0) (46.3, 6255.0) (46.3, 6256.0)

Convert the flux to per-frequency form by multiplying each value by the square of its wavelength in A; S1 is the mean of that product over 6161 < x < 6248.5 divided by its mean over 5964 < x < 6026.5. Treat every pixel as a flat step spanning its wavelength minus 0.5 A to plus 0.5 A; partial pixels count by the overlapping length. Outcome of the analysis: 1.03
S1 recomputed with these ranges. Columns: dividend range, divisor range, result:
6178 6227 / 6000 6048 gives 1.02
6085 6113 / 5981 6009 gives 1.06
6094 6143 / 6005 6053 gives 1.03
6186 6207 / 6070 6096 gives 0.99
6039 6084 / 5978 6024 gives 1.05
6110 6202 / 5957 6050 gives 1.03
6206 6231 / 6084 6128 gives 0.98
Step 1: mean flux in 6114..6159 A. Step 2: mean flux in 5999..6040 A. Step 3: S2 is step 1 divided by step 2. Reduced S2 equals 0.99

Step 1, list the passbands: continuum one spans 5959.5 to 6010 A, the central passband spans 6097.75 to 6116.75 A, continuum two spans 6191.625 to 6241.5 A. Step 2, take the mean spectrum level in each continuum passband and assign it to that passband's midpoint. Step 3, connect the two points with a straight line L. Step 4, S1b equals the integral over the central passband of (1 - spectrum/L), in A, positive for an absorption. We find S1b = -0.9 A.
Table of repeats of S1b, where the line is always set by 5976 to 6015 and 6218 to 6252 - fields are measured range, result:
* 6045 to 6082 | -1.6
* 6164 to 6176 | 0.1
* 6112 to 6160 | -1.7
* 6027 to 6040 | -0.4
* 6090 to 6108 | -1.0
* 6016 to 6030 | 0.1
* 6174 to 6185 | -0.2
